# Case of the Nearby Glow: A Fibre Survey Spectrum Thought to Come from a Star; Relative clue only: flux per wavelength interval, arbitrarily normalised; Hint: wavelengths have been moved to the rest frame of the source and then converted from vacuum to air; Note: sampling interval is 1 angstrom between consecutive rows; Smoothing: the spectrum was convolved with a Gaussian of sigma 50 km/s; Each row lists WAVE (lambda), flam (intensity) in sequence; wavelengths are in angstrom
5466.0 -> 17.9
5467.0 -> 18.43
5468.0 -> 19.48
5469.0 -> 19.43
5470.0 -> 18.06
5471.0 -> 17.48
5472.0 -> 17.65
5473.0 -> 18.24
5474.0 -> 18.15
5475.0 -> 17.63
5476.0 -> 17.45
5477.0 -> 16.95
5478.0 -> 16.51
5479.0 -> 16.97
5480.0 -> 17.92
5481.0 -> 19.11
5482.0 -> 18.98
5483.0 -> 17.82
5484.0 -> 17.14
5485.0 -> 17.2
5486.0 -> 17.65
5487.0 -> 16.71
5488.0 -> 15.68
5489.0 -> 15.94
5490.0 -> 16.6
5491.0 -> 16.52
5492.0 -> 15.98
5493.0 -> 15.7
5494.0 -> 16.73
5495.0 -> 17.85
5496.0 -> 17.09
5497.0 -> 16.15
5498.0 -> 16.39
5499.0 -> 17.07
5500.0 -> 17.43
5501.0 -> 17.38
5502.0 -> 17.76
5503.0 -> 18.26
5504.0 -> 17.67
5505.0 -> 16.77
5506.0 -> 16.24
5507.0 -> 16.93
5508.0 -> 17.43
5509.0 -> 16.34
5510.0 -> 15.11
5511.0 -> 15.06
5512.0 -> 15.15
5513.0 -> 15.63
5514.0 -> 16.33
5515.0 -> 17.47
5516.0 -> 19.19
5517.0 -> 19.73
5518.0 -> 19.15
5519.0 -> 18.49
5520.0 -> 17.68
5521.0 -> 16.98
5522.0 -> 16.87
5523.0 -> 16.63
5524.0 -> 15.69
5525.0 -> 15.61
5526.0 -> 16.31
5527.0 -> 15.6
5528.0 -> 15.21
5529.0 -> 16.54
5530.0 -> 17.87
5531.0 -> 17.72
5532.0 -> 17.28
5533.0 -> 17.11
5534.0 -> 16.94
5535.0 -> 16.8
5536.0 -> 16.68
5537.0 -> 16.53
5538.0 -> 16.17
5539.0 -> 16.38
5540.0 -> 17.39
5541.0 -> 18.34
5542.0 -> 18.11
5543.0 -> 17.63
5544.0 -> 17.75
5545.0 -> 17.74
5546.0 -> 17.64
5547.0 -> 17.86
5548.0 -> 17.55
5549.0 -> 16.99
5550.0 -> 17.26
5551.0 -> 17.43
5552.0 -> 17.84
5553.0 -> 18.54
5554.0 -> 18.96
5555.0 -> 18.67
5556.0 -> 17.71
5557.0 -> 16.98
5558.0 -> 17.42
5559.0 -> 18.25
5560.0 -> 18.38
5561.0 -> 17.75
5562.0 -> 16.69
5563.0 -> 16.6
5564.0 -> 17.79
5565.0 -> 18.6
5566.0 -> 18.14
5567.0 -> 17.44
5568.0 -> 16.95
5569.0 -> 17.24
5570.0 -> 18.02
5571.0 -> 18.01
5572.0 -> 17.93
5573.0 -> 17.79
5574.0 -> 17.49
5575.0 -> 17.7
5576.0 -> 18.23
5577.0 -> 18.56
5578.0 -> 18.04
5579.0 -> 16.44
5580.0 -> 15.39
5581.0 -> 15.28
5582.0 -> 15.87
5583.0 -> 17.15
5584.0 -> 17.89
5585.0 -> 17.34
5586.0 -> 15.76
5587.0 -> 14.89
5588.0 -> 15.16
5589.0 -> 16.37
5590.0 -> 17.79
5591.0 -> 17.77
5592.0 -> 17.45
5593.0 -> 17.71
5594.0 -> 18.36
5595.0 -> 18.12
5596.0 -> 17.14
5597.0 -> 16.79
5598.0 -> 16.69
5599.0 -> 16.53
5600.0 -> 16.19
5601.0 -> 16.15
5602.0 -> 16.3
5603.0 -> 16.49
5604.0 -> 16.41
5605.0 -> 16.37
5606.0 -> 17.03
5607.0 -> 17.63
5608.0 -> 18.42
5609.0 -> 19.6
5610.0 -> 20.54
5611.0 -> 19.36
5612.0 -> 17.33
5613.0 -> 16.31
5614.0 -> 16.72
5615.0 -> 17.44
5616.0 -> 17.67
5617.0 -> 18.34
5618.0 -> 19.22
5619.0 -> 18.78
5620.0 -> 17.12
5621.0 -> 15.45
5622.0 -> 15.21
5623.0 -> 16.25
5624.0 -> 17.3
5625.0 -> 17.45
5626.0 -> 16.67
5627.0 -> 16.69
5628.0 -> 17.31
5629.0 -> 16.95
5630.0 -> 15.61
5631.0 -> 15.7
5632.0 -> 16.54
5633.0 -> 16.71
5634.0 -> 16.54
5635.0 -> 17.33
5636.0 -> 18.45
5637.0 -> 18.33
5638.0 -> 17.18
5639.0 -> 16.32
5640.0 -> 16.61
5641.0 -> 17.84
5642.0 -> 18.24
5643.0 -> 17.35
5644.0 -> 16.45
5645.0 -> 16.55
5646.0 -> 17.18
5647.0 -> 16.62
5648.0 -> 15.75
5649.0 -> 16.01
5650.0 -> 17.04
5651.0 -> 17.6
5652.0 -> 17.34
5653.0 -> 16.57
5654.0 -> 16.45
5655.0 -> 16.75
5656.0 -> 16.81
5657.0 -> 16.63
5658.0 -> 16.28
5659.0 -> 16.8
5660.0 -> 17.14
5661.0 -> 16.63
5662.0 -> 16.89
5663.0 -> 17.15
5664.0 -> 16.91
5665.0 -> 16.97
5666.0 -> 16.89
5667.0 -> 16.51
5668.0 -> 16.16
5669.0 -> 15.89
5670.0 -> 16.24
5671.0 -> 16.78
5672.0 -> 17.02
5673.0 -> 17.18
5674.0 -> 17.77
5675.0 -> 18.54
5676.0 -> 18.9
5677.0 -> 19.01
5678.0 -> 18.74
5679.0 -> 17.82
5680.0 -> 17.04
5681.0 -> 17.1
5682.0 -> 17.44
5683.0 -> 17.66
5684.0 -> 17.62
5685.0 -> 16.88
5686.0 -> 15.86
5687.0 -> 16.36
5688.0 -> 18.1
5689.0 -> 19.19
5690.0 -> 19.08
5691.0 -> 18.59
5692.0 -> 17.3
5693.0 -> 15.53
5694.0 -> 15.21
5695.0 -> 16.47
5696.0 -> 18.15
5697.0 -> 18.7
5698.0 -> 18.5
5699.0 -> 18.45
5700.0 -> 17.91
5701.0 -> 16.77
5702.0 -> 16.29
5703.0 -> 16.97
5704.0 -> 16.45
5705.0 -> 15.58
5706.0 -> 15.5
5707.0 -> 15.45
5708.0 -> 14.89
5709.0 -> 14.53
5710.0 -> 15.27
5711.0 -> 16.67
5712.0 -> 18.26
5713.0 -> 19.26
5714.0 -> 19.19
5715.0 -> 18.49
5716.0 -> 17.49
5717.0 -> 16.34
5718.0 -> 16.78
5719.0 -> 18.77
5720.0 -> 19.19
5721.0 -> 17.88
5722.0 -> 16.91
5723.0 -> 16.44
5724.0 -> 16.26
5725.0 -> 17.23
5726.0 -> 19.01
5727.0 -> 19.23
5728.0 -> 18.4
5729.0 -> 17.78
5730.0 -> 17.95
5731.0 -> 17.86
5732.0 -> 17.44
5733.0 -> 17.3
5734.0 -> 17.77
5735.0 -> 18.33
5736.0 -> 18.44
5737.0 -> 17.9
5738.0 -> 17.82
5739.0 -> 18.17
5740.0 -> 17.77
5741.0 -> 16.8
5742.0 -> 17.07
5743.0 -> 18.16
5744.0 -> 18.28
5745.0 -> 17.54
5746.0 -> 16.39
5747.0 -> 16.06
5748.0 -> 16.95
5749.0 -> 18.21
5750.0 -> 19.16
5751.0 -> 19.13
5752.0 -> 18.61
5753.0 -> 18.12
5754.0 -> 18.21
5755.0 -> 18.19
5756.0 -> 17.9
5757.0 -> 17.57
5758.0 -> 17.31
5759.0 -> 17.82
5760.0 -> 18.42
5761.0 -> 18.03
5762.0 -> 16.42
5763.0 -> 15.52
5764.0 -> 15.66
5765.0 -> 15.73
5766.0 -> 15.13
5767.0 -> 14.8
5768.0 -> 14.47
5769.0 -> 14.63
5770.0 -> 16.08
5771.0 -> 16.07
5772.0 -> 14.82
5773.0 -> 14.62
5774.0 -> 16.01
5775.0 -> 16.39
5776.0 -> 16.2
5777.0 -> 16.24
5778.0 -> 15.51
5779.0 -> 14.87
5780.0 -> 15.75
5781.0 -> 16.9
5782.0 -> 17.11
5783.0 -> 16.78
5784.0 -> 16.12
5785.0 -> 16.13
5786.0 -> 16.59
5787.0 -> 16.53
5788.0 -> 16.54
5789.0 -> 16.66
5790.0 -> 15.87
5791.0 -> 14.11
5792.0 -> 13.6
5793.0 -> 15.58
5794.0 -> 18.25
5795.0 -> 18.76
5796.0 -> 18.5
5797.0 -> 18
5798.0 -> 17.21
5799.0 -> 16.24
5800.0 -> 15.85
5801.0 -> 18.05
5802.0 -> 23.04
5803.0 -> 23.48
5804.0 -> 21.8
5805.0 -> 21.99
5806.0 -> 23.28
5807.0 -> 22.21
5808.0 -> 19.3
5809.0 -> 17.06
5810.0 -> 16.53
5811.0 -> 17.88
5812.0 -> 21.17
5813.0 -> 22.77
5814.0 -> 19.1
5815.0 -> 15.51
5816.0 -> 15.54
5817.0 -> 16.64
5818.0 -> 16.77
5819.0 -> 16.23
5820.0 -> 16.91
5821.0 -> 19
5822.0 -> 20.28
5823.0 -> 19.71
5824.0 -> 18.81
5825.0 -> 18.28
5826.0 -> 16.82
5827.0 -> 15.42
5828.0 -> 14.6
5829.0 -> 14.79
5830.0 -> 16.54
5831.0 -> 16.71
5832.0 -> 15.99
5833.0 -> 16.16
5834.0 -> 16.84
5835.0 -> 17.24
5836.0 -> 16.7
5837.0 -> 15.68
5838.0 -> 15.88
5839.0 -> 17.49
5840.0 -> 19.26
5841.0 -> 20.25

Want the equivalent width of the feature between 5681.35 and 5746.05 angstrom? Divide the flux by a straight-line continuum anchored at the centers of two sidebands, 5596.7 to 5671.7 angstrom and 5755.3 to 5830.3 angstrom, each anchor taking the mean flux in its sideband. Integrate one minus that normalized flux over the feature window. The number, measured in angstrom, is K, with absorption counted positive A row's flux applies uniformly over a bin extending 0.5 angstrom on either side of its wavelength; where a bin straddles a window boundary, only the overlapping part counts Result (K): -1.1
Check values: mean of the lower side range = 17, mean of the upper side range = 17.2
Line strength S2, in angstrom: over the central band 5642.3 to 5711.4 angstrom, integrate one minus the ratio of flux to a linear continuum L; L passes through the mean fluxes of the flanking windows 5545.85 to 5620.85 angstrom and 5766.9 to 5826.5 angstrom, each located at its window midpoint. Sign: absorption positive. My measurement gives 1.84 angstrom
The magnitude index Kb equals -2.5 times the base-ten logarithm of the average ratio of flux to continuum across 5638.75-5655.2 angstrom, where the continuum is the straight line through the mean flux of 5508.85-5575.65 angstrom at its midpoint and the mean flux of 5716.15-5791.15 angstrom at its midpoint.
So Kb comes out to 0.02 mag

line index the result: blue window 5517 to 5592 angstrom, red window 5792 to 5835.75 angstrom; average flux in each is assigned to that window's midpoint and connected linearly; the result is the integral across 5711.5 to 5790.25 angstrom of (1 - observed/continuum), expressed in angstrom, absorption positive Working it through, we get 3.3 angstrom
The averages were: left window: 17.3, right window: 18.1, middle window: 17.1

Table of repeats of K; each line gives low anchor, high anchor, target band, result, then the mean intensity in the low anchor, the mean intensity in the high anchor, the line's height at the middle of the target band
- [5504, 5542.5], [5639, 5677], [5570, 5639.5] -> -0.93 angstrom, 16.9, 17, 16.9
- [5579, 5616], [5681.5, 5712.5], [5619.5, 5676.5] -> 0.44 angstrom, 17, 17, 17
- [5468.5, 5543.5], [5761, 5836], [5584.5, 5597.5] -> 0.11 angstrom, 17.1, 17.1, 17.1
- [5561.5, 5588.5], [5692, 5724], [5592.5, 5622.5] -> -0.49 angstrom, 17.1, 17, 17.1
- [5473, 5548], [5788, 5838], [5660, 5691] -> 0.19 angstrom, 17.1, 17.8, 17.5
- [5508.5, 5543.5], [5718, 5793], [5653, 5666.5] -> 0.12 angstrom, 16.9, 17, 16.9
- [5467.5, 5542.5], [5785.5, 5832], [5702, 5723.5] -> 0.86 angstrom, 17.1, 17.9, 17.7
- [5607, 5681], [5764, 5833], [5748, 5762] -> -0.74 angstrom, 17.2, 17.2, 17.2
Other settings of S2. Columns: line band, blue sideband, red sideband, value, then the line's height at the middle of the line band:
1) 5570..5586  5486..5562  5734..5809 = -0.09 angstrom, 17.2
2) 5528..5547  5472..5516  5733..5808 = -0.20 angstrom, 17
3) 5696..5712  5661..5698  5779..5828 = 0.74 angstrom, 17.4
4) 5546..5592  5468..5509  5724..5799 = -0.51 angstrom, 17.2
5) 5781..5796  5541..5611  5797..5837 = 1.35 angstrom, 18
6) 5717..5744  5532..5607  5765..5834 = -0.86 angstrom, 17.2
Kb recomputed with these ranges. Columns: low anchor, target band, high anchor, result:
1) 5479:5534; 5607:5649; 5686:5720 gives -0.01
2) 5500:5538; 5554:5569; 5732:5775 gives -0.05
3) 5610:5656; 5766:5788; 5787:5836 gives 0.12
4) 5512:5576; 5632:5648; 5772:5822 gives 0.02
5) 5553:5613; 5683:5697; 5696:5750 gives 0.01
